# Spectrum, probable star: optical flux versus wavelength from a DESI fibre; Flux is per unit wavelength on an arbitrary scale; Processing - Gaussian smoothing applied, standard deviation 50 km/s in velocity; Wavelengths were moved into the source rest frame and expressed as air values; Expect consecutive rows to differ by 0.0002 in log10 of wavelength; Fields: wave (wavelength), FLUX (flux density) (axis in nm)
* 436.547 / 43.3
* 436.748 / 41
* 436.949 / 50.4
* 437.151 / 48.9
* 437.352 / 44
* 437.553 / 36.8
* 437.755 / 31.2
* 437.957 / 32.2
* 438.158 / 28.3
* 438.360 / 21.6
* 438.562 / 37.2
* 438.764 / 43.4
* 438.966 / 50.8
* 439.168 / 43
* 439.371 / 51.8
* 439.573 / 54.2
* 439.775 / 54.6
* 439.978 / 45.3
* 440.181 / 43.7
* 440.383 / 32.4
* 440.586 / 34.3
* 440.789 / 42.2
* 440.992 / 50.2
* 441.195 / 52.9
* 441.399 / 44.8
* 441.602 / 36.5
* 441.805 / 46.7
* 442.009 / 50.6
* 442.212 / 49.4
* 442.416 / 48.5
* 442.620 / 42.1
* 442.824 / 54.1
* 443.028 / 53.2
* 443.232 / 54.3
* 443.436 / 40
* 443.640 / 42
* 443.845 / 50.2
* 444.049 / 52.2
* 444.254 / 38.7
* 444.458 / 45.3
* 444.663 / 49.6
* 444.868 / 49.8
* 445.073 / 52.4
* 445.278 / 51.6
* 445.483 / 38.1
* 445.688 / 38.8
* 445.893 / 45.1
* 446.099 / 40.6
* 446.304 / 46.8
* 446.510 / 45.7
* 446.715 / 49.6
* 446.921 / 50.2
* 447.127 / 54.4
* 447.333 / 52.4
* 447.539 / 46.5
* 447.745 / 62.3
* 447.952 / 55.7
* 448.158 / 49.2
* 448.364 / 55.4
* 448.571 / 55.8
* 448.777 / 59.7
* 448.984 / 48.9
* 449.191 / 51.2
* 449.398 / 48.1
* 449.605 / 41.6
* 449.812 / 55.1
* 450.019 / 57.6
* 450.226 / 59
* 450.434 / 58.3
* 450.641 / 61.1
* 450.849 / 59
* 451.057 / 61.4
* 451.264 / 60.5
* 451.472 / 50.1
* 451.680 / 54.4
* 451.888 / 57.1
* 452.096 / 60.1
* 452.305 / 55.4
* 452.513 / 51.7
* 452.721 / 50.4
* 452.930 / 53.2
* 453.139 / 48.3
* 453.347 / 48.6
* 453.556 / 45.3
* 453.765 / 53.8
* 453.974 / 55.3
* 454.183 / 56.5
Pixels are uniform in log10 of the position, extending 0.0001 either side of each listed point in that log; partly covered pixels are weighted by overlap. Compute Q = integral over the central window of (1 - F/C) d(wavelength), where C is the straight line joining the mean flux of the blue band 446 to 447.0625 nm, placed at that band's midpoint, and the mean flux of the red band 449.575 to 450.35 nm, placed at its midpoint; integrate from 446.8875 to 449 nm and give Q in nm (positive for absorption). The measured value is -0.17 nm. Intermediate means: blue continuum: 46.9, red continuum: 54.6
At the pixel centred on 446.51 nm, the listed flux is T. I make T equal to 45.7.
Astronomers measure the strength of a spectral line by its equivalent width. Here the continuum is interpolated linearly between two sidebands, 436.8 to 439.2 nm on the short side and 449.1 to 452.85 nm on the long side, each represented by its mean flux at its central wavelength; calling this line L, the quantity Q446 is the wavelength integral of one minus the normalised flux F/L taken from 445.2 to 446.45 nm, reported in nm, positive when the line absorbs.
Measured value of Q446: 0.14 nm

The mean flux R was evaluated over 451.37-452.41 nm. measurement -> 55.4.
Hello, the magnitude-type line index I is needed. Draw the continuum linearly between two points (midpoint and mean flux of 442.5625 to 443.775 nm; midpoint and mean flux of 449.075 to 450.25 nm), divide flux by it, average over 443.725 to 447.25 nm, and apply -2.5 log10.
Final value 0.05 mag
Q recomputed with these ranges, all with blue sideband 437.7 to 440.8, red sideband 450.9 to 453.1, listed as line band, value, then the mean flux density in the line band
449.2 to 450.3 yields 0.01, 52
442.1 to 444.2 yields -0.16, 48.4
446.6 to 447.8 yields -0.06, 52.1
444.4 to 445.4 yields -0.06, 49.7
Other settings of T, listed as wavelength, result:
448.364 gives 55.4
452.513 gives 51.7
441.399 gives 44.8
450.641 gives 61.1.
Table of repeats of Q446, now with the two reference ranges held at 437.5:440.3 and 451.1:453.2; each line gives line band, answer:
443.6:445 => -0.020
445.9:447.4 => 0.021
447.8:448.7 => -0.074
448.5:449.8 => 0.008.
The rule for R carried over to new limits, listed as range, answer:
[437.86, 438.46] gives 27.4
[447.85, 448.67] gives 54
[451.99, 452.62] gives 55.7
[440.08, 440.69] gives 36.8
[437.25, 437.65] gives 40.6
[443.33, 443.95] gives 44.2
